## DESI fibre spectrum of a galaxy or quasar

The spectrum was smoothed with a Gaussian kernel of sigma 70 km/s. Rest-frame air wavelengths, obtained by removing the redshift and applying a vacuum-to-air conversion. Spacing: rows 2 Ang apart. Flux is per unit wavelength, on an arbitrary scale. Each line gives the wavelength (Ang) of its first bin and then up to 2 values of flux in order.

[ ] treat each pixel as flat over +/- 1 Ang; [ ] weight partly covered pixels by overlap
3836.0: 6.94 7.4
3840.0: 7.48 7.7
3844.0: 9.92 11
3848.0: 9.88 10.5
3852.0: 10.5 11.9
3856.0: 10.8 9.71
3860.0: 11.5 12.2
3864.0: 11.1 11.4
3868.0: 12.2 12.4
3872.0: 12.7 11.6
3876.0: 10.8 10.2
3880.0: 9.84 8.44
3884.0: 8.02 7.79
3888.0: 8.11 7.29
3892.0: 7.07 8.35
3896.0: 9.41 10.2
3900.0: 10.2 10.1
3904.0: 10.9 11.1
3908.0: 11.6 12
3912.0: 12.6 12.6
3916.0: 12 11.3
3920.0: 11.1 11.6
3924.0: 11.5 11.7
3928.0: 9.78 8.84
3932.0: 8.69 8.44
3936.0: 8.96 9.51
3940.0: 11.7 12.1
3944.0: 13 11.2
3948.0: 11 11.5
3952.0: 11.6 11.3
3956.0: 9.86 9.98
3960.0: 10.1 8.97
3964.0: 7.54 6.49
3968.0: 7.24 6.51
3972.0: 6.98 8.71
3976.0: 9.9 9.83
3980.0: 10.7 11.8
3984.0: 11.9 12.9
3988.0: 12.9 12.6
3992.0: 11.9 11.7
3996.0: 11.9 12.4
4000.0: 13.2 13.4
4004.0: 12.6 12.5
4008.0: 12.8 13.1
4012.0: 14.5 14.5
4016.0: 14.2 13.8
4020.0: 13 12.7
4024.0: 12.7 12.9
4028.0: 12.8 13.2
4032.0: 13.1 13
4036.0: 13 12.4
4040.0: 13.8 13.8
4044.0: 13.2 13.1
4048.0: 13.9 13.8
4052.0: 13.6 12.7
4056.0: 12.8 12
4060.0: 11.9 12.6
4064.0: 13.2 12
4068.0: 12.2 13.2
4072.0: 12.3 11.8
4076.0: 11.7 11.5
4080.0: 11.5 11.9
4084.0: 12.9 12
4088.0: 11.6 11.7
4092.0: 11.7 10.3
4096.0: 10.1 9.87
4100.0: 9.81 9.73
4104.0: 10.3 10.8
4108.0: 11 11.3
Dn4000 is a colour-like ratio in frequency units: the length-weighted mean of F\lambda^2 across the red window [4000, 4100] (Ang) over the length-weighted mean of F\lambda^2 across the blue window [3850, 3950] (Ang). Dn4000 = 1.3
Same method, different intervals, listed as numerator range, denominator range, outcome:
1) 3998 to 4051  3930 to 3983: 1.41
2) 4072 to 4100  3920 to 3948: 1.16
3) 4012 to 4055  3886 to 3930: 1.36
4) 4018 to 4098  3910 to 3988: 1.27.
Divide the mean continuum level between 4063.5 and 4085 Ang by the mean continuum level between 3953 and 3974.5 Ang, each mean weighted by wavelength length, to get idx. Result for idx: 1.4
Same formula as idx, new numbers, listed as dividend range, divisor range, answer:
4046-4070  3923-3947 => 1.23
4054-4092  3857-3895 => 1.21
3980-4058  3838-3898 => 1.30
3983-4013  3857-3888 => 1.20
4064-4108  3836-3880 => 1.09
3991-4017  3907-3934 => 1.17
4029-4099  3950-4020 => 1.10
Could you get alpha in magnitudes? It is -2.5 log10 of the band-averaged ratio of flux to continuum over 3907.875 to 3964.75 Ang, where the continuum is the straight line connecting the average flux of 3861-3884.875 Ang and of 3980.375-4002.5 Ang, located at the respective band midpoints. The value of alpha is 0.09 mag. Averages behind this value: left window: 10.9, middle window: 10.8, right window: 12.3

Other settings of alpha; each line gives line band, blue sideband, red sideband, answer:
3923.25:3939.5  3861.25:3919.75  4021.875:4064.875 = 0.149 mag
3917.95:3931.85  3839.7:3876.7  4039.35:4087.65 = 0.075 mag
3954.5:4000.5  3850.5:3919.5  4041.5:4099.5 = 0.115 mag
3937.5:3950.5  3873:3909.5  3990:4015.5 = -0.036 mag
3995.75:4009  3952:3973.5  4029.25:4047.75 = -0.156 mag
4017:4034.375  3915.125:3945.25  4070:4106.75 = -0.181 mag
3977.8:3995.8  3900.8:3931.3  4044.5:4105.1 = -0.033 mag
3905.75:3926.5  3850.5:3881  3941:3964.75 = -0.079 mag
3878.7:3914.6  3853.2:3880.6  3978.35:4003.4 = 0.186 mag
